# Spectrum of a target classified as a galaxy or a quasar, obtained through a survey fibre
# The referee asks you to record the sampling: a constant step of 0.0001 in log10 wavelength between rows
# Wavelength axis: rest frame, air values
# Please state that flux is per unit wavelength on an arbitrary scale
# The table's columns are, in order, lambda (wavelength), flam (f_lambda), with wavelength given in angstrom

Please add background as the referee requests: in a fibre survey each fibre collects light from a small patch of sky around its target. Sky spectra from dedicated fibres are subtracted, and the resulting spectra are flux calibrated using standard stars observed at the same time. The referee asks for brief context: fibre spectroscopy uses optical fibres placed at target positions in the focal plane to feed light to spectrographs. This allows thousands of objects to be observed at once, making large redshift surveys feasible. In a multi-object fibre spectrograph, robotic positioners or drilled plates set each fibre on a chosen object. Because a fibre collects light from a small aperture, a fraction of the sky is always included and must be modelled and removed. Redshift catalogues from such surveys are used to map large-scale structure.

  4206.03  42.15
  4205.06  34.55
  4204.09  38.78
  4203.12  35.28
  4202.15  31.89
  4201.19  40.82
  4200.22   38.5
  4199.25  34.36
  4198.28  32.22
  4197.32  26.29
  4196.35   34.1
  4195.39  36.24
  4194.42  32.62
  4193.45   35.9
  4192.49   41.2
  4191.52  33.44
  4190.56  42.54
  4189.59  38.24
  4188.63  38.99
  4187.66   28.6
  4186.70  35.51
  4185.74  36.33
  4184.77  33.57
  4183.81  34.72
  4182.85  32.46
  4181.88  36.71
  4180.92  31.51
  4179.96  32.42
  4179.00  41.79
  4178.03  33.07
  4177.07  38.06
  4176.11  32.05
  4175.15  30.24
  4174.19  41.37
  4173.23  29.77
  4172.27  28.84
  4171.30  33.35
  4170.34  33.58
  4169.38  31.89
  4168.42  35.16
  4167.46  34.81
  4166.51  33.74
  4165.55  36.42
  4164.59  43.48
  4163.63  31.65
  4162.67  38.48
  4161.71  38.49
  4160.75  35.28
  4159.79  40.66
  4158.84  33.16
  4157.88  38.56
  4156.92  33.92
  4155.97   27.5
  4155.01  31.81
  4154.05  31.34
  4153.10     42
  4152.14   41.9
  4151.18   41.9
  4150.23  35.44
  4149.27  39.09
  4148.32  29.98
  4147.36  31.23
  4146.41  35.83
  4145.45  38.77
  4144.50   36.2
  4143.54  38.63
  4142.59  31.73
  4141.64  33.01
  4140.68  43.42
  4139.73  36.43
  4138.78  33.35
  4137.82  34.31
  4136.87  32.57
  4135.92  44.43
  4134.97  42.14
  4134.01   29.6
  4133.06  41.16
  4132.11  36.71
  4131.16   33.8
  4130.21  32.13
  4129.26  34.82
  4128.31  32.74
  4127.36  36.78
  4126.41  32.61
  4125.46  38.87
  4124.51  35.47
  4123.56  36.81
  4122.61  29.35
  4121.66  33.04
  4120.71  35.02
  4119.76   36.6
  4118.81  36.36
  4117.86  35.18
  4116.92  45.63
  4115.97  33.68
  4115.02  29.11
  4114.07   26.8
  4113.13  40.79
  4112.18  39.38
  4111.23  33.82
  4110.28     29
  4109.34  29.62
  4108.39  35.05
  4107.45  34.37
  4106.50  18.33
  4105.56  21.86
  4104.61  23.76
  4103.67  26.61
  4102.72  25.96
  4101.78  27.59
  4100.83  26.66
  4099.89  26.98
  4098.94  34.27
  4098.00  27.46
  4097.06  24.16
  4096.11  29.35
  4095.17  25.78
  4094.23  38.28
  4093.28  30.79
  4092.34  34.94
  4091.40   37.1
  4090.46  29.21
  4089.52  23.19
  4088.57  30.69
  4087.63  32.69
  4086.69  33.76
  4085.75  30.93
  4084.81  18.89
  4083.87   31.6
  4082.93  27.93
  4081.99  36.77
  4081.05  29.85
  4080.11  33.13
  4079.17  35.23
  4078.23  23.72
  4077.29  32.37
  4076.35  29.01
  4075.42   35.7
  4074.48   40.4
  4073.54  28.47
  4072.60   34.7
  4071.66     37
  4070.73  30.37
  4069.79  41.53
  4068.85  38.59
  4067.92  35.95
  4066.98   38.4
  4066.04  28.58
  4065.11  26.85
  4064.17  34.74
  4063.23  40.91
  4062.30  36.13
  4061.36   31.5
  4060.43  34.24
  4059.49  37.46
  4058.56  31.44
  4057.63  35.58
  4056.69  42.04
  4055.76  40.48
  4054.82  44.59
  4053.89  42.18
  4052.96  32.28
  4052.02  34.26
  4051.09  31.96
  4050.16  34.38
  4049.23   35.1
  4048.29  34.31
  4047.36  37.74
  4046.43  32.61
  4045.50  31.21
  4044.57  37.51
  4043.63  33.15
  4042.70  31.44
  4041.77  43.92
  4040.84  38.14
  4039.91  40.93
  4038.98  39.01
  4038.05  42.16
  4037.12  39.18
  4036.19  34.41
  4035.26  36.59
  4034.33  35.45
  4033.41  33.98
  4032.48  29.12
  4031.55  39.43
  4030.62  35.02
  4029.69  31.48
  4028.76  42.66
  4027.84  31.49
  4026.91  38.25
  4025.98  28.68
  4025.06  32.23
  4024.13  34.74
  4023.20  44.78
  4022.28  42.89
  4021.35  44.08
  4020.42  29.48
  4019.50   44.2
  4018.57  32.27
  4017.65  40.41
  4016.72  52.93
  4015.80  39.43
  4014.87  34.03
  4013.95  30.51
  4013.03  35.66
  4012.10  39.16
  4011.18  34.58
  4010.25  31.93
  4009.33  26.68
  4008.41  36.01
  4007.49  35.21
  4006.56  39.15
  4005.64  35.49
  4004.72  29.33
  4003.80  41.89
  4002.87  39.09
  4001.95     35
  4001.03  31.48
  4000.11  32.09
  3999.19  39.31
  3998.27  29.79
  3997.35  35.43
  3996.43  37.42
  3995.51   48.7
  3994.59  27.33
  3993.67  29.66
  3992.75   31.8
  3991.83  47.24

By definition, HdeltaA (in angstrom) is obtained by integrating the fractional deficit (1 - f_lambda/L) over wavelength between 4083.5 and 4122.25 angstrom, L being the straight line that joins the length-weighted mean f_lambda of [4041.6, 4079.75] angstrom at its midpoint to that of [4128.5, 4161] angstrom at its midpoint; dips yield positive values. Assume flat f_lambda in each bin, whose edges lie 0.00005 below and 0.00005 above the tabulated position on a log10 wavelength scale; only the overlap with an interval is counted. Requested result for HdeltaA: 5.1 angstrom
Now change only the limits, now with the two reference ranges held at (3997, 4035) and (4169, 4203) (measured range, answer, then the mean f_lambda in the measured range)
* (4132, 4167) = -1.4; 36.3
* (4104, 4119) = 1.4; 31.9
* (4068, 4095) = 2.4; 32.4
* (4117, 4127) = -0.1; 35.4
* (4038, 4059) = -0.6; 36.7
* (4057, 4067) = 0.4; 34.1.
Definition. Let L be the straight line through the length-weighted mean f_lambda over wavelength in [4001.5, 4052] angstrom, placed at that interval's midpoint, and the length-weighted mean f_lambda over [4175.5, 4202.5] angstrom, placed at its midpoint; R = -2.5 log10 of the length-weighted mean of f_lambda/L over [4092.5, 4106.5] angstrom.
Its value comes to 0.28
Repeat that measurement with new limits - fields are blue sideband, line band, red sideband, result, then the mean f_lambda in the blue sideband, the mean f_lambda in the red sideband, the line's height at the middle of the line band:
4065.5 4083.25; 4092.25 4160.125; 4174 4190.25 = 0.019 mag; 33.6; 35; 34.3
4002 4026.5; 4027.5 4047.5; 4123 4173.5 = 0.008 mag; 36.7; 35.6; 36.5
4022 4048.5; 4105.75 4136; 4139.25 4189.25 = 0.037 mag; 36.3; 35.3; 35.6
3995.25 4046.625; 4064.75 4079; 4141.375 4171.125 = 0.081 mag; 36.4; 35.7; 36.1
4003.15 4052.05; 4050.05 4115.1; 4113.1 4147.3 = 0.116 mag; 36.3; 35.6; 35.9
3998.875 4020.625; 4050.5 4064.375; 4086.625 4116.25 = -0.118 mag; 36.1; 30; 32.9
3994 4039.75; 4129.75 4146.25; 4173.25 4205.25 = -0.025 mag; 36.3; 35.2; 35.5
